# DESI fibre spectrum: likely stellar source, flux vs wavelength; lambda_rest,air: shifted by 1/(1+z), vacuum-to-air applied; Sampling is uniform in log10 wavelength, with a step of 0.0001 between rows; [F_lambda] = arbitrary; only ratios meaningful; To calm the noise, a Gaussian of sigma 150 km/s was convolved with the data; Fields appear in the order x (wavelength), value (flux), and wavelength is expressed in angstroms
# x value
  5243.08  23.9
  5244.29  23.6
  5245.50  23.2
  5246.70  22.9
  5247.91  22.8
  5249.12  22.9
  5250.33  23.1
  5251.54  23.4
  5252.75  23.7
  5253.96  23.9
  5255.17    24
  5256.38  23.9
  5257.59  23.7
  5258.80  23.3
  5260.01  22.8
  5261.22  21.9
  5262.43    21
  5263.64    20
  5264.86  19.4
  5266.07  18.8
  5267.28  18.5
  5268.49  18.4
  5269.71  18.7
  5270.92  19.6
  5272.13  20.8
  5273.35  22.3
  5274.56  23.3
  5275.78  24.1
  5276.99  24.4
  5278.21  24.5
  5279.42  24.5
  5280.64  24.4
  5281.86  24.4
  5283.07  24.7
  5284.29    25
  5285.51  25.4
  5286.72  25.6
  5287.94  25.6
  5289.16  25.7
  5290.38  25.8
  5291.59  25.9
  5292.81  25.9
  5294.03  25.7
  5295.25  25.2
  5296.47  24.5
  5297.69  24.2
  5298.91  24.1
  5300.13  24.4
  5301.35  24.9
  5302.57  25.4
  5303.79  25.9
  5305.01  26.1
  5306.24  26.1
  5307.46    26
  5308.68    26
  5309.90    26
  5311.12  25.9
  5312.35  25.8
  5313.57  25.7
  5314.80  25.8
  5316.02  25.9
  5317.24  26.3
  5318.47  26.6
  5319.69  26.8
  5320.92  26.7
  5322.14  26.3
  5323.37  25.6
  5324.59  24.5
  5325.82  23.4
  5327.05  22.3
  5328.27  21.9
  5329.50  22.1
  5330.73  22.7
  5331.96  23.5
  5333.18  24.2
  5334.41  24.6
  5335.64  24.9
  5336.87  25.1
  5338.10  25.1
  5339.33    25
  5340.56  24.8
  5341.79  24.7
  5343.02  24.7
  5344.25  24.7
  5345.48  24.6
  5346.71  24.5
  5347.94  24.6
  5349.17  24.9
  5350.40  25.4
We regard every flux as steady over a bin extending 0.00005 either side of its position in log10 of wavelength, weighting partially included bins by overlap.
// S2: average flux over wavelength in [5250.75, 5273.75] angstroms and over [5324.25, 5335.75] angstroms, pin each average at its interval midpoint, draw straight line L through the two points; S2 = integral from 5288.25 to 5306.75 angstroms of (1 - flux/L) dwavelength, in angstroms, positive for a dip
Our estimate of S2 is -2.38 angstroms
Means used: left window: 21.5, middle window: 25.3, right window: 23.3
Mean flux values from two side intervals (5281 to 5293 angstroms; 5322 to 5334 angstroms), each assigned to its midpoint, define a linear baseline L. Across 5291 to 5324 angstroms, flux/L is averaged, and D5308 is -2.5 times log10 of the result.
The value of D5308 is -0.054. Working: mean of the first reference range 25.4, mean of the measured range 25.7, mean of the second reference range 23.6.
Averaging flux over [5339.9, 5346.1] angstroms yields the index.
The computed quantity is 24.7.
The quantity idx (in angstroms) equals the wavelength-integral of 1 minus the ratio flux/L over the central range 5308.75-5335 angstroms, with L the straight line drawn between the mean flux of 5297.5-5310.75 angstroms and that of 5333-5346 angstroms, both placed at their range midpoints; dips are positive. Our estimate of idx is 0.21 angstroms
